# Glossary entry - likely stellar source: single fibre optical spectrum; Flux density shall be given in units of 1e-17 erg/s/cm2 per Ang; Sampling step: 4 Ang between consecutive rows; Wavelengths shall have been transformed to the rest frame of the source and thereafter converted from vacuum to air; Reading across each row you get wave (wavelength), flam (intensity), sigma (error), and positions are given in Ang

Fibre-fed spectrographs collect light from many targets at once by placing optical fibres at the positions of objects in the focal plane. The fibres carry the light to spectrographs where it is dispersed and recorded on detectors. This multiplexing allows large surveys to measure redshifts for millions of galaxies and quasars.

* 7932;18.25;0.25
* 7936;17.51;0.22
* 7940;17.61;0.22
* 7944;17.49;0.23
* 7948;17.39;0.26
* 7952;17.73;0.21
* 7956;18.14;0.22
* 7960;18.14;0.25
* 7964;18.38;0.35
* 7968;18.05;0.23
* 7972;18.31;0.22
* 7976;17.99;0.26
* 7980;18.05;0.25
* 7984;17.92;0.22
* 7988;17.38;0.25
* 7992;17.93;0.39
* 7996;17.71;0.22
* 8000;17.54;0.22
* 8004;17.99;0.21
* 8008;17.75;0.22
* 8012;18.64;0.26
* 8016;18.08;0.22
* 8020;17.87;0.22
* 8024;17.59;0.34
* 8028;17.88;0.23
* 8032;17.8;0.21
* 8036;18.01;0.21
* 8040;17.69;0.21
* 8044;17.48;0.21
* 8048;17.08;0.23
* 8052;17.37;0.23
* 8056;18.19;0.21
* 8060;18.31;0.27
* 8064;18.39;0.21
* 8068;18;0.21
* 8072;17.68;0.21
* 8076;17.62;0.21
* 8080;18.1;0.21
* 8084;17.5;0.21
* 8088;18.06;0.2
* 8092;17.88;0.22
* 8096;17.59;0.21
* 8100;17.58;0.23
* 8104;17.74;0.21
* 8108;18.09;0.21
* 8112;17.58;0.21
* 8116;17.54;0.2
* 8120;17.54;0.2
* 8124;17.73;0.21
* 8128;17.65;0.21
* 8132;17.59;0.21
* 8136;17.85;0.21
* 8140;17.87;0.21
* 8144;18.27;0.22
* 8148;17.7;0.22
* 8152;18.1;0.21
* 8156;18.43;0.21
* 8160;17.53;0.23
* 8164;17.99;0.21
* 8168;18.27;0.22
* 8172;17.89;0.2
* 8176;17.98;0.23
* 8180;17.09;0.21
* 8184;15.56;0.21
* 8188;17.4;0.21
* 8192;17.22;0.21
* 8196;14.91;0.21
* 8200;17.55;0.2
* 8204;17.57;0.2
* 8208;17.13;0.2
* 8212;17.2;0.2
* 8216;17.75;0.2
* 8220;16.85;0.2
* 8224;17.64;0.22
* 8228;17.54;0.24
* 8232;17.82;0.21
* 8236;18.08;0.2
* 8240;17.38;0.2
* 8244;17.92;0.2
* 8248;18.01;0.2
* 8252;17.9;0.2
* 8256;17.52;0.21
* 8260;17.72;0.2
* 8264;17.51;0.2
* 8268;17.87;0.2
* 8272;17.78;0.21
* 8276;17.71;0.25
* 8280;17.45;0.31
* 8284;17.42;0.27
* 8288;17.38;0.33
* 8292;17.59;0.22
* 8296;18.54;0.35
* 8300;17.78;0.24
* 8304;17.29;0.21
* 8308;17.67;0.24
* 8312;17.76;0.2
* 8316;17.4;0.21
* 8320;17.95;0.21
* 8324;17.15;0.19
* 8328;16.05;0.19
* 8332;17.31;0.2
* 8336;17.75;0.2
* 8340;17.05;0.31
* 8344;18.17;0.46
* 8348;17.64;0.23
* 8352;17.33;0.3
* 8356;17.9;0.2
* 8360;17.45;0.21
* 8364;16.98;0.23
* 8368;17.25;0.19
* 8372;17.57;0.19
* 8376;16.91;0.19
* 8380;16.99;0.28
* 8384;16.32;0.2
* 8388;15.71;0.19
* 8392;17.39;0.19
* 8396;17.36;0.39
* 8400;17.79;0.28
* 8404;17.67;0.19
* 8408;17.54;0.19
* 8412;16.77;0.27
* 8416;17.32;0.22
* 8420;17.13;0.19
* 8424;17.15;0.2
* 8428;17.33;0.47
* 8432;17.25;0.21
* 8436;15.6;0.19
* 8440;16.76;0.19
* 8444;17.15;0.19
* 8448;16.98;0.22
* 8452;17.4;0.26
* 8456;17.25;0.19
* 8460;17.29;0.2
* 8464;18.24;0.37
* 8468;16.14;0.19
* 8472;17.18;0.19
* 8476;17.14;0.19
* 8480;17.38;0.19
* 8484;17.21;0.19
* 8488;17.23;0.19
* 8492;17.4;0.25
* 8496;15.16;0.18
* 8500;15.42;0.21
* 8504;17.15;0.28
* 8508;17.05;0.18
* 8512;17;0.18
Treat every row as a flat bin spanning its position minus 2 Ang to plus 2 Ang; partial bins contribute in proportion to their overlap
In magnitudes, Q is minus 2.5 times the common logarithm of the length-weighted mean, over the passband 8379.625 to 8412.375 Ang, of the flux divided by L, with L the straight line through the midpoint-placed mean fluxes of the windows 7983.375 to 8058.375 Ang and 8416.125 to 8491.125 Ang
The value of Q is 0.01 mag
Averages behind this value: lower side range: 17.8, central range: 17.1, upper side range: 17.1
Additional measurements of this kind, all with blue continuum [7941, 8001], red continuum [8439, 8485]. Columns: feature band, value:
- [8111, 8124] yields 0.01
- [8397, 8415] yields -0.01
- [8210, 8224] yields 0.01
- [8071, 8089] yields 0.00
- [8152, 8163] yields -0.02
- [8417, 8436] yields 0.01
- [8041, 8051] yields 0.03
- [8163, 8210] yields 0.02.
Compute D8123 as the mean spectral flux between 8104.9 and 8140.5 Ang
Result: 17.7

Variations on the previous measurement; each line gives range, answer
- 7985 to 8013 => 17.8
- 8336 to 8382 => 17.4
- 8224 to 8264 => 17.7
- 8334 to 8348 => 17.7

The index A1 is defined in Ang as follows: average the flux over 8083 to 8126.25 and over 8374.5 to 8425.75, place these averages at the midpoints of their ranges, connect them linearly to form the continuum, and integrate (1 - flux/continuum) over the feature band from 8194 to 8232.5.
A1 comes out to 0.68 Ang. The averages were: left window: 17.7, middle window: 17.2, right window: 17.1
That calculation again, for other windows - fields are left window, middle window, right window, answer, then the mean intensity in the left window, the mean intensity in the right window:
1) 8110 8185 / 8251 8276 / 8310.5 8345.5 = -0.3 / 17.7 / 17.4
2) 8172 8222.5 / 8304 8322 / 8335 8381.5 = -0.4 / 17.1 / 17.4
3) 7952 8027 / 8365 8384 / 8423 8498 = 0.1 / 18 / 17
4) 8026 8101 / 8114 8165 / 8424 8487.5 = -0.5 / 17.8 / 17.1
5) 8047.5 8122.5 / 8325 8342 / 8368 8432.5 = 0.2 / 17.8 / 17.1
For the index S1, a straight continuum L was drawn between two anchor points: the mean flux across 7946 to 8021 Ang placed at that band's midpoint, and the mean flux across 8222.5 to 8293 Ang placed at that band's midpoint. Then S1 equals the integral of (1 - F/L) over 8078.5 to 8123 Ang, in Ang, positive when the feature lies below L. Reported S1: 0.2 Ang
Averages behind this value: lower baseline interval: 17.9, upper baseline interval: 17.7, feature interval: 17.7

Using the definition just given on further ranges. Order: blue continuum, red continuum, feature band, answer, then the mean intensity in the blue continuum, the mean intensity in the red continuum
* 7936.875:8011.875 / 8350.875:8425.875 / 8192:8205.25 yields 0.6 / 17.9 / 17.2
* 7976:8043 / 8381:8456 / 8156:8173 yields -0.4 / 17.9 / 17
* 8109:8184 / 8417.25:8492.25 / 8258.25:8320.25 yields -0.8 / 17.8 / 17.1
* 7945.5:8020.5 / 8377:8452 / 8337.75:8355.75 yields -0.4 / 17.9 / 17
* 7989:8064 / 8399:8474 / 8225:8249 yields -0.4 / 17.8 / 17.1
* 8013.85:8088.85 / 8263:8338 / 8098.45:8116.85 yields 0.0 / 17.8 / 17.5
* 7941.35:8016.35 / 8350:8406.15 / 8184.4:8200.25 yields 0.9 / 17.9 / 17.2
